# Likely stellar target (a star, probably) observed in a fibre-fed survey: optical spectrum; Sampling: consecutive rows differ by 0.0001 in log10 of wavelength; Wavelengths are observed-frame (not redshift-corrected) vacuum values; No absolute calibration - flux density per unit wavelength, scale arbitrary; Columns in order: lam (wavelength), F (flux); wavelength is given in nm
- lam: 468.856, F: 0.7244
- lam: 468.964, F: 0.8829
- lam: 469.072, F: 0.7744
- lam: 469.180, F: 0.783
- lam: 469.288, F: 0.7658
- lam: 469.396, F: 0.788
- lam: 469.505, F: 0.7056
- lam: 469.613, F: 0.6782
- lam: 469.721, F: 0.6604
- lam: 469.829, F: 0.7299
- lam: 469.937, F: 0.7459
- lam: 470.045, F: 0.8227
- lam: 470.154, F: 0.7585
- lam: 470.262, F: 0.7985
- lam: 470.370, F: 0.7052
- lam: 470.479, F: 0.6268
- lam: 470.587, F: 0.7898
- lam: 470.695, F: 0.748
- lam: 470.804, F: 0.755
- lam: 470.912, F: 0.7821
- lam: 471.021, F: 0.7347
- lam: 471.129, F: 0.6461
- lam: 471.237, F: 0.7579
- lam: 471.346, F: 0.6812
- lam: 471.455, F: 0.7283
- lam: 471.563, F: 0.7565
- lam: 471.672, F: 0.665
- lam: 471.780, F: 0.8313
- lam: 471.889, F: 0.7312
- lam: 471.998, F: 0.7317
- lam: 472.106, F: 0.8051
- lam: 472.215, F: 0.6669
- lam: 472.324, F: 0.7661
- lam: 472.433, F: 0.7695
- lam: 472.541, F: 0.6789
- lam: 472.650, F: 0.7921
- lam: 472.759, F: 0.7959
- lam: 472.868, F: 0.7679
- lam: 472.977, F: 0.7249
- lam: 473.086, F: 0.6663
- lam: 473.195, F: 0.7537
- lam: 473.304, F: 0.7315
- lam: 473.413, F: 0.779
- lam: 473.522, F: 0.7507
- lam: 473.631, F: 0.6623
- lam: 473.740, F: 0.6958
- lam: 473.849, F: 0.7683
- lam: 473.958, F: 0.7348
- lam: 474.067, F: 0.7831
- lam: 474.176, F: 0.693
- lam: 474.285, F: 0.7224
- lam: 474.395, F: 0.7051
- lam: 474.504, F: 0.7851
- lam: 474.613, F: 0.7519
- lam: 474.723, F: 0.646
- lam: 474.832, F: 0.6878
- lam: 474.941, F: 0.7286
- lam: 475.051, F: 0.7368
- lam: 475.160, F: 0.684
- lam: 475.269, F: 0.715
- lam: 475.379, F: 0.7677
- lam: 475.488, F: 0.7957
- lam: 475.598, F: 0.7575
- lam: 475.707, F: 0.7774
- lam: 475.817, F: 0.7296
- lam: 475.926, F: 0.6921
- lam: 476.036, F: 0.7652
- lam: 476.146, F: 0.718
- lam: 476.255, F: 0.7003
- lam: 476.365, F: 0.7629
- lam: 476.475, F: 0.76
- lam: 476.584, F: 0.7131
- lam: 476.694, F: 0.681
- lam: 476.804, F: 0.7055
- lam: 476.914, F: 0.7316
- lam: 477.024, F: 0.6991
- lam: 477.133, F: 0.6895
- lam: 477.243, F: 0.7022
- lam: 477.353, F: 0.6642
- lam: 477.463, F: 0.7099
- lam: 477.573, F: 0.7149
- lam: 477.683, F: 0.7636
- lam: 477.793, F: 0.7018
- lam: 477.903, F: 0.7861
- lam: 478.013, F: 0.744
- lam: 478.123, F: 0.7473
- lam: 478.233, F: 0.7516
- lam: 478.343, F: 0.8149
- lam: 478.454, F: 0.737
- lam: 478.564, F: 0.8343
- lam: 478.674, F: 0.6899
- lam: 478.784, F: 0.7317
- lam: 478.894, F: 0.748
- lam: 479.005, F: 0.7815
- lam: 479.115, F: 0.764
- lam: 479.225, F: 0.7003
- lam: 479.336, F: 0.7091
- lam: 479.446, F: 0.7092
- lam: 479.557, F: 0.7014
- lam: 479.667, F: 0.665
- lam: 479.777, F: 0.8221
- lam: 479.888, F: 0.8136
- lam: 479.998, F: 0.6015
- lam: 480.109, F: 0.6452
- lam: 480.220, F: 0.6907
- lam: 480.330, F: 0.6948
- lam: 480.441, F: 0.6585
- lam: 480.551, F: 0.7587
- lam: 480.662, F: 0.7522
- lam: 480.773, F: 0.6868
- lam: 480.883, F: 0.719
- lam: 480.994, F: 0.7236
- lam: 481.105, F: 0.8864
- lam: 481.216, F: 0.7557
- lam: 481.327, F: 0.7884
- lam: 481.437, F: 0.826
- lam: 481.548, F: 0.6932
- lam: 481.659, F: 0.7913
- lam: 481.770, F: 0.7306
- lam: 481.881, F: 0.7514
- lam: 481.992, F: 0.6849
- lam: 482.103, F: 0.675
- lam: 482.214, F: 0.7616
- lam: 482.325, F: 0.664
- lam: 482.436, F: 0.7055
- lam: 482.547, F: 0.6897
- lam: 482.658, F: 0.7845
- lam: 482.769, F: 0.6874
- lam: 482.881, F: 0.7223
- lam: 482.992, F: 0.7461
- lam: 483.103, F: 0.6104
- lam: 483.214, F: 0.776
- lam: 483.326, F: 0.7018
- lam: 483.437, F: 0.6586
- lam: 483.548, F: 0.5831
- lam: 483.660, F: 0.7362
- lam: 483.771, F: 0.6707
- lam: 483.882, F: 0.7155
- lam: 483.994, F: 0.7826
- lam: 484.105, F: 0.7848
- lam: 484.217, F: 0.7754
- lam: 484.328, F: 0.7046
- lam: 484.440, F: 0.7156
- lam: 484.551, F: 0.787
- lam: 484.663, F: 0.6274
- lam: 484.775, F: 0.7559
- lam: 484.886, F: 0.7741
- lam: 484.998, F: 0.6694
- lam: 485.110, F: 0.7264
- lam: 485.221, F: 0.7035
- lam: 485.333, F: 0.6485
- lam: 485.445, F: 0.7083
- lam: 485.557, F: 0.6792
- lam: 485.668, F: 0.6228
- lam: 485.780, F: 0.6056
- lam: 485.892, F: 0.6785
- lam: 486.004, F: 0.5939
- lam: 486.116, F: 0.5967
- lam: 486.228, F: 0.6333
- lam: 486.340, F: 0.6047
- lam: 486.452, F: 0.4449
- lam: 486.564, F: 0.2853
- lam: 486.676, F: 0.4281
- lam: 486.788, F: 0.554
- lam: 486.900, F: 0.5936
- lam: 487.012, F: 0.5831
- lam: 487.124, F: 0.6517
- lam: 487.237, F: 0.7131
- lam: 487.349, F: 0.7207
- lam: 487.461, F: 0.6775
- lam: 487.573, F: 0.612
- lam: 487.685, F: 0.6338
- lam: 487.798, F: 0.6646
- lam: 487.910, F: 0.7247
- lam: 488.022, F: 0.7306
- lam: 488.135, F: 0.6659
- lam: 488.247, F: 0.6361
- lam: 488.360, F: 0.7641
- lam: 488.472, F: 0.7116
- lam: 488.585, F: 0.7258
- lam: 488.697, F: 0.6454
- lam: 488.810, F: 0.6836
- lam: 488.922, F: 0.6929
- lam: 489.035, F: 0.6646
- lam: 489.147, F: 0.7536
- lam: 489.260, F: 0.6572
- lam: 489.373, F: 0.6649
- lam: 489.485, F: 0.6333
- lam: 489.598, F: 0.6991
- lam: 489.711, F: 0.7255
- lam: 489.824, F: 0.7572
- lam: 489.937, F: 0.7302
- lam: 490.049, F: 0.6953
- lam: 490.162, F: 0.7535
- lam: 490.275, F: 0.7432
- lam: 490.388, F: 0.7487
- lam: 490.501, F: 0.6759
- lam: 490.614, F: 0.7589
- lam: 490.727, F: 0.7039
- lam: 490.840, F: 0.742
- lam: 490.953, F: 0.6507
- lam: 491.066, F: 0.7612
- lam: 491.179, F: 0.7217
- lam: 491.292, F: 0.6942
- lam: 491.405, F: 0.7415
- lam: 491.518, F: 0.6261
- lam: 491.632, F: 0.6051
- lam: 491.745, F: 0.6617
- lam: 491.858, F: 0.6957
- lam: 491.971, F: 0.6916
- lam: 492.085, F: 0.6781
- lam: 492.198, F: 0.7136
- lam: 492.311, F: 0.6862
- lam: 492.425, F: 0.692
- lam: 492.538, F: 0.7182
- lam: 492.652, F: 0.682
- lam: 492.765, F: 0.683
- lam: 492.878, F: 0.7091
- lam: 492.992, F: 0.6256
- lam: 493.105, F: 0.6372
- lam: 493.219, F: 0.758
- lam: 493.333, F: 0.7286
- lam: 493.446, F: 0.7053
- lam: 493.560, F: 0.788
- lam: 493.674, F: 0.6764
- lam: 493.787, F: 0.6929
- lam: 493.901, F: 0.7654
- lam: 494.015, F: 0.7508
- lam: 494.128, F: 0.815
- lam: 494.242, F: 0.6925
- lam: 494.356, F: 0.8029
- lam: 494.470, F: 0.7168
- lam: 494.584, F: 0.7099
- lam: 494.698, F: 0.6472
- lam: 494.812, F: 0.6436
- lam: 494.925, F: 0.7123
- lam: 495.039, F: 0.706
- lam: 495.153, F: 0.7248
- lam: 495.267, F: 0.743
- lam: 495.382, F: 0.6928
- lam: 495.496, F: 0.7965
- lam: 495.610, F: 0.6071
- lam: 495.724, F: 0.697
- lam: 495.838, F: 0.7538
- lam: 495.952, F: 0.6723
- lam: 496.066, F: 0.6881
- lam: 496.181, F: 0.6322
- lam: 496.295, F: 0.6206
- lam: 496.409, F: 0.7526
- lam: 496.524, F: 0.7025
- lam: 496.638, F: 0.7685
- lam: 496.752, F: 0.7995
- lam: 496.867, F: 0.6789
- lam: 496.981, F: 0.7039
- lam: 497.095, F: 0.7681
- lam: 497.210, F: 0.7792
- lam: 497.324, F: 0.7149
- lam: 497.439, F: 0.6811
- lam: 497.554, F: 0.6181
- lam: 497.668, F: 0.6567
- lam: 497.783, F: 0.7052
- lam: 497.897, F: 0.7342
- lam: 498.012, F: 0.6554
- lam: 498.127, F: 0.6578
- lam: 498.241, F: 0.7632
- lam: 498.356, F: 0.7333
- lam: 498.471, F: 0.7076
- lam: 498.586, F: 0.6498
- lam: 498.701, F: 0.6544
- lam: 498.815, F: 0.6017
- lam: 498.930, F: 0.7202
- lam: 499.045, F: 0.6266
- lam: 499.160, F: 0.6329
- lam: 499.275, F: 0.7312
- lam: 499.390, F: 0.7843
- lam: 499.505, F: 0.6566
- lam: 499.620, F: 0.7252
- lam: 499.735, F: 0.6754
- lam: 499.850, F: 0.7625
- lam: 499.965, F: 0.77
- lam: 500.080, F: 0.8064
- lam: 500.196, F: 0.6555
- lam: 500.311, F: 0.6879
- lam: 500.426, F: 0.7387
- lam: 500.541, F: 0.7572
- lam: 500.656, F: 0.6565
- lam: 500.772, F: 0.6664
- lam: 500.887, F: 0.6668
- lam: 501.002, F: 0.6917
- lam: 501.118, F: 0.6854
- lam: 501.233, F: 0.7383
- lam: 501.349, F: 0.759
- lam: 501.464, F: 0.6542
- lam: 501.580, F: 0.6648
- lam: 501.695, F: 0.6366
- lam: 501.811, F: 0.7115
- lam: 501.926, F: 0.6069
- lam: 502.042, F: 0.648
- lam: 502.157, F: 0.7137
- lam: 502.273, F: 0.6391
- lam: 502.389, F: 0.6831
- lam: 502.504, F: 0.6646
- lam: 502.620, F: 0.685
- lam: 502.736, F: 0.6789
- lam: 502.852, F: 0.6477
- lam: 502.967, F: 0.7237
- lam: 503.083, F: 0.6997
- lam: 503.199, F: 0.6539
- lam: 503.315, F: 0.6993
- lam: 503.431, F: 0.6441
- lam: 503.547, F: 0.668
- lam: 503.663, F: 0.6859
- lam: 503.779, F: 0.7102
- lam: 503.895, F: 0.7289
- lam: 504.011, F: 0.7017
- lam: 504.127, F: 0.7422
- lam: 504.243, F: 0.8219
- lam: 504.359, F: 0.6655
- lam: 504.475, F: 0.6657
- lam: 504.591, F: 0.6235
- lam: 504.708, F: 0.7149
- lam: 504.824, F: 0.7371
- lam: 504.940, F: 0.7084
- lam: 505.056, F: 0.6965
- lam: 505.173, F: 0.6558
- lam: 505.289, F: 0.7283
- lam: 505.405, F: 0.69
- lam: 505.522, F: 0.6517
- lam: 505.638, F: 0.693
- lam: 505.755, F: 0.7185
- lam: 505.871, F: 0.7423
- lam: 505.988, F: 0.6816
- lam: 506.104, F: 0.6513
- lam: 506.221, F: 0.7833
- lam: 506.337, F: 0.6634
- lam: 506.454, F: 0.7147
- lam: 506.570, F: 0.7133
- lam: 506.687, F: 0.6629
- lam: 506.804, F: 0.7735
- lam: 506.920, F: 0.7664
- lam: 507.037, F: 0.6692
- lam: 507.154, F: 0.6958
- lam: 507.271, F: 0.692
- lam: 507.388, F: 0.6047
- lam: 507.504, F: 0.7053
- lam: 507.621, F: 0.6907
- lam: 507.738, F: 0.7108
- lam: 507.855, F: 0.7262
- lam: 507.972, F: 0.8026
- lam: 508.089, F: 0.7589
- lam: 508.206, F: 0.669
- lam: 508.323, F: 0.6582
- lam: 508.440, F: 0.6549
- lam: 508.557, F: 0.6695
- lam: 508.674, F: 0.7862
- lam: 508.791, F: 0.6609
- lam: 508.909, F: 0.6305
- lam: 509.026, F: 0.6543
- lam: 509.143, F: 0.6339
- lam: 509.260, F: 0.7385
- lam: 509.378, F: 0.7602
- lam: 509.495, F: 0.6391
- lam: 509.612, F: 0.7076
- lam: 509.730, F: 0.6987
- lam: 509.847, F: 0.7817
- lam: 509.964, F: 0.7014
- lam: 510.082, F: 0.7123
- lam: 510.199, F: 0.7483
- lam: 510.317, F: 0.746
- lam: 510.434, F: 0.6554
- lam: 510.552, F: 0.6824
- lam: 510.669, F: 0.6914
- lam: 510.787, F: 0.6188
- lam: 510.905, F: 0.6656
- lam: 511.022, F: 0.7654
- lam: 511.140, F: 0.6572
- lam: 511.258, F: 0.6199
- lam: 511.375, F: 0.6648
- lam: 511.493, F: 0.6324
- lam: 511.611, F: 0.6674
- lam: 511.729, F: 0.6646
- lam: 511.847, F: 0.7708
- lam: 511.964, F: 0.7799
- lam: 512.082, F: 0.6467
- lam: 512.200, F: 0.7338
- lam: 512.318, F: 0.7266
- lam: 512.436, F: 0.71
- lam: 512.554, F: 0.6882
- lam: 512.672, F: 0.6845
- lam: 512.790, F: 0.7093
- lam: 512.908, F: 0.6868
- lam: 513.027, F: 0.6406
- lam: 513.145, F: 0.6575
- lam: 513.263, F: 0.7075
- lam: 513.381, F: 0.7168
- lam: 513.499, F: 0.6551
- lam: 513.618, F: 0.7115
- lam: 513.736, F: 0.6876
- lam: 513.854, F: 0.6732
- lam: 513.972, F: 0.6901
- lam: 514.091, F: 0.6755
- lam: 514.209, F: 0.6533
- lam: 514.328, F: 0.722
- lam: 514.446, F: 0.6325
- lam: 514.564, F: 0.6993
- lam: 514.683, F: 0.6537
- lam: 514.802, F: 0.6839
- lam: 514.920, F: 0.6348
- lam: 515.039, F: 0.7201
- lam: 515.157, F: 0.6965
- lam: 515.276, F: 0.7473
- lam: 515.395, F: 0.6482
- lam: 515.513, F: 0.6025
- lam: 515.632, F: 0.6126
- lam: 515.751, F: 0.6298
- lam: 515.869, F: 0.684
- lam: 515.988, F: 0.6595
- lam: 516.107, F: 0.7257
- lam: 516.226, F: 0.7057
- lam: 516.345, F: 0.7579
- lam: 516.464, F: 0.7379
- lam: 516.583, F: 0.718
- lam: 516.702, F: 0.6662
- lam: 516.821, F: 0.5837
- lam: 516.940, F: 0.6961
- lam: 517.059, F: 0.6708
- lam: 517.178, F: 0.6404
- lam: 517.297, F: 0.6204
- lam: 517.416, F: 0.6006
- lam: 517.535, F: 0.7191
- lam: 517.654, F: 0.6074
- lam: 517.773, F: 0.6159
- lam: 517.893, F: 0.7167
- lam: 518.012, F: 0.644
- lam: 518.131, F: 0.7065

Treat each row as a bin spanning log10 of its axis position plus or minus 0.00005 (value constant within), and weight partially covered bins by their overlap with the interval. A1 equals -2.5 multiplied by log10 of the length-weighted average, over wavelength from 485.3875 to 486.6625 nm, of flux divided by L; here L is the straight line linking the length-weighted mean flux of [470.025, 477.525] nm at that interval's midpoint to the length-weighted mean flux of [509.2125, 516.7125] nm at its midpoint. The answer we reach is 0.230 mag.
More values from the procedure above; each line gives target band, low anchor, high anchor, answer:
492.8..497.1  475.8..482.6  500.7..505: -0.02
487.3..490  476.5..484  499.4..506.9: 0.04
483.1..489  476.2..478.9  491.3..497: 0.08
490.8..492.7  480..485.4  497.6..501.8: 0.02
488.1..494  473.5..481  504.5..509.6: 0.02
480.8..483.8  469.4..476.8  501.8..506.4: 0.00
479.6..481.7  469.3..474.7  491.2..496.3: -0.02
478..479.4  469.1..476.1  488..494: -0.04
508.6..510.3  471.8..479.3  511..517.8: -0.03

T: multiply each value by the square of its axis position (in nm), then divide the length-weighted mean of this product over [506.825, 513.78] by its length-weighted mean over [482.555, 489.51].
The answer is 1.1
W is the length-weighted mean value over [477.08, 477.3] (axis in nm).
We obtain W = 0.695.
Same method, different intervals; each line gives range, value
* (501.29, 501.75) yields 0.679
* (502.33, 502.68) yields 0.677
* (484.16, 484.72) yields 0.721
